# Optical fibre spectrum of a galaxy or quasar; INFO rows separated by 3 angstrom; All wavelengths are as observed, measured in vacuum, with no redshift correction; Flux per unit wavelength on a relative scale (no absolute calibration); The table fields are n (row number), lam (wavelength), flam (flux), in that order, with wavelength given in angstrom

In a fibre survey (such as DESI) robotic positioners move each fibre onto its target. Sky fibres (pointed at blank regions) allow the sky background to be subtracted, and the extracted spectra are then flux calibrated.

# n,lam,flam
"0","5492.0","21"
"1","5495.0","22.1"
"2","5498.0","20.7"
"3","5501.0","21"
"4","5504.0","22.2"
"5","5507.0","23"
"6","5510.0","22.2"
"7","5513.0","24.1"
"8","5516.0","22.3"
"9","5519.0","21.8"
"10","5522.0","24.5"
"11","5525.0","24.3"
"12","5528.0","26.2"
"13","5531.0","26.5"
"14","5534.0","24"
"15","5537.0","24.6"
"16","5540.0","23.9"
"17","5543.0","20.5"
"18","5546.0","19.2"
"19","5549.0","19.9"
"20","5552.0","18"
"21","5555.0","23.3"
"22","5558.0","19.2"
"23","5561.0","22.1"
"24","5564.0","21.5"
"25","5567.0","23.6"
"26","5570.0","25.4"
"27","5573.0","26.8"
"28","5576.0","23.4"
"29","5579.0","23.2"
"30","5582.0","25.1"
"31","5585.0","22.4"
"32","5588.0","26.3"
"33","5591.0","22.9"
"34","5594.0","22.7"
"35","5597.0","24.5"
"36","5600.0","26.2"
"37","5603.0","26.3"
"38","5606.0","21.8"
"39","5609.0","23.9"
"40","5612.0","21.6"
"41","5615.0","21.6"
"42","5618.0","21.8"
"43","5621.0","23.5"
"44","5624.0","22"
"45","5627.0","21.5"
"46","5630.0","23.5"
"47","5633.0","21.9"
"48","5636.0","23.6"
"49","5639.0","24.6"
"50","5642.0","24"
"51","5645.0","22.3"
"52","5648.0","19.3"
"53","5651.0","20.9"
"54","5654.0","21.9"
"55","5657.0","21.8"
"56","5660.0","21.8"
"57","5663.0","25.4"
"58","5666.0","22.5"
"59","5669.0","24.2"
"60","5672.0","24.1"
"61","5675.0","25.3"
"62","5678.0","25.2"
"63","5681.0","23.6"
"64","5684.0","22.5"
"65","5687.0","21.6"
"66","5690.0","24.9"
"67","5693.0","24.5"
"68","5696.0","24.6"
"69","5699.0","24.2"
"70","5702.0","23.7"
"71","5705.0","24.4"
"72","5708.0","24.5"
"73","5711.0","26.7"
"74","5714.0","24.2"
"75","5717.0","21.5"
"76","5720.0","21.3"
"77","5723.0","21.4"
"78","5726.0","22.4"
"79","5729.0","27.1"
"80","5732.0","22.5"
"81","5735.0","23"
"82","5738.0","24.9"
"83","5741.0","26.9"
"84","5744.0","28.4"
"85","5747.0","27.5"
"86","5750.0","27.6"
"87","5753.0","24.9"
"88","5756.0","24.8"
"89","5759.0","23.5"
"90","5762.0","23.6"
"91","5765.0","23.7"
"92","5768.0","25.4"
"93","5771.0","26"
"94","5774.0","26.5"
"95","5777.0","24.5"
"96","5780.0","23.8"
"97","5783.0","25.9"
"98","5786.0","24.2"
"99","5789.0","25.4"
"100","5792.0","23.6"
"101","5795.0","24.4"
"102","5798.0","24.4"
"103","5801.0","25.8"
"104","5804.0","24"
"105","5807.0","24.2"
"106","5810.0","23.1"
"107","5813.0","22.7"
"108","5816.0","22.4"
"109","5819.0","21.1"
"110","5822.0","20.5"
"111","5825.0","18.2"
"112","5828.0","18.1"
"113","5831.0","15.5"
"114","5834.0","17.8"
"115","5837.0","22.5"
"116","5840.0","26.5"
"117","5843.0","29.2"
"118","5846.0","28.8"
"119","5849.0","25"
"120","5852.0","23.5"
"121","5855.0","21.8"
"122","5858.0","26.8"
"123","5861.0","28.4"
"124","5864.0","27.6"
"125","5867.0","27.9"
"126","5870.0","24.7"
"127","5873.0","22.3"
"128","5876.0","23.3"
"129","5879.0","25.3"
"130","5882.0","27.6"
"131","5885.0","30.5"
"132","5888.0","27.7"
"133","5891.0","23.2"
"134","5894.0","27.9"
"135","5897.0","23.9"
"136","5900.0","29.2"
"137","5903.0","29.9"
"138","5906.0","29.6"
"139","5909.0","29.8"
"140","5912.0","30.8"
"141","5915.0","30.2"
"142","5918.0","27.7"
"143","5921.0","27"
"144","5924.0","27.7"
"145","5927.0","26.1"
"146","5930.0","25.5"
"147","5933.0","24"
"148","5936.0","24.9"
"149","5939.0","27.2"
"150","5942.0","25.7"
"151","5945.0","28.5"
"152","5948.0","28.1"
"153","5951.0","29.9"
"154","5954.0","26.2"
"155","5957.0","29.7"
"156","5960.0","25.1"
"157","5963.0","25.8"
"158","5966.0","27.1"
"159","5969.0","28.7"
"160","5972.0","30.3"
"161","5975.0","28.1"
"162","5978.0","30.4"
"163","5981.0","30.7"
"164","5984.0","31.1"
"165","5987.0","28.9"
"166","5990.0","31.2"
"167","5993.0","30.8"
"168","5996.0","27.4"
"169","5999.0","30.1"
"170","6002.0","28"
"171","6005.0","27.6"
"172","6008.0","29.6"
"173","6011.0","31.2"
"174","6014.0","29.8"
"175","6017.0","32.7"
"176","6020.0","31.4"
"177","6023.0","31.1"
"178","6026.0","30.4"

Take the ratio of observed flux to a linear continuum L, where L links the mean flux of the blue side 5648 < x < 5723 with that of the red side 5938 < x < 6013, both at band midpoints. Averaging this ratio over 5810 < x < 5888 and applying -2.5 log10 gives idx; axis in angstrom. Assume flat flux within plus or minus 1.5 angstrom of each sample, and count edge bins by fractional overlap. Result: 0.11 mag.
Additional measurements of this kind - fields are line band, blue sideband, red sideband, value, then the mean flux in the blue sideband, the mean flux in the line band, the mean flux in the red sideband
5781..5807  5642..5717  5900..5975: 0.03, 23.5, 24.7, 27.8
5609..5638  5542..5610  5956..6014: 0.06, 23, 22.5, 29.1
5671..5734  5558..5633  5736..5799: 0.03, 23.4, 23.8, 25.2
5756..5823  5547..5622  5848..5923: 0.07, 23.1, 24.1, 26.9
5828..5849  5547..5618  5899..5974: 0.15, 23.1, 23.1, 27.8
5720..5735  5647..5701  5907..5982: 0.05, 23.3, 23.1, 27.8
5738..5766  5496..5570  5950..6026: 0.01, 22.5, 25.7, 29.3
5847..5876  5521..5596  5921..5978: 0.04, 23.2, 25.3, 27.2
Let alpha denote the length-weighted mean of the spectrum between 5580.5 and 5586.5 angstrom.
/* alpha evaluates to 23.8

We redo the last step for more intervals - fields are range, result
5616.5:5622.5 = 22.7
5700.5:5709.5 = 24.2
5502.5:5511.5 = 22.5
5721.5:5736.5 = 23.3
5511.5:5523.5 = 23.2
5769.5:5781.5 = 25.2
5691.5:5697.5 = 24.6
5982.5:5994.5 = 30.5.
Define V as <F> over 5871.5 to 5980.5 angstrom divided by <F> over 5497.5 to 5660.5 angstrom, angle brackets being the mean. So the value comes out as 1.20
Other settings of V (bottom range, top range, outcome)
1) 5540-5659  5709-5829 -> 1.06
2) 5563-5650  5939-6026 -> 1.25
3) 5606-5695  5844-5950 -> 1.17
